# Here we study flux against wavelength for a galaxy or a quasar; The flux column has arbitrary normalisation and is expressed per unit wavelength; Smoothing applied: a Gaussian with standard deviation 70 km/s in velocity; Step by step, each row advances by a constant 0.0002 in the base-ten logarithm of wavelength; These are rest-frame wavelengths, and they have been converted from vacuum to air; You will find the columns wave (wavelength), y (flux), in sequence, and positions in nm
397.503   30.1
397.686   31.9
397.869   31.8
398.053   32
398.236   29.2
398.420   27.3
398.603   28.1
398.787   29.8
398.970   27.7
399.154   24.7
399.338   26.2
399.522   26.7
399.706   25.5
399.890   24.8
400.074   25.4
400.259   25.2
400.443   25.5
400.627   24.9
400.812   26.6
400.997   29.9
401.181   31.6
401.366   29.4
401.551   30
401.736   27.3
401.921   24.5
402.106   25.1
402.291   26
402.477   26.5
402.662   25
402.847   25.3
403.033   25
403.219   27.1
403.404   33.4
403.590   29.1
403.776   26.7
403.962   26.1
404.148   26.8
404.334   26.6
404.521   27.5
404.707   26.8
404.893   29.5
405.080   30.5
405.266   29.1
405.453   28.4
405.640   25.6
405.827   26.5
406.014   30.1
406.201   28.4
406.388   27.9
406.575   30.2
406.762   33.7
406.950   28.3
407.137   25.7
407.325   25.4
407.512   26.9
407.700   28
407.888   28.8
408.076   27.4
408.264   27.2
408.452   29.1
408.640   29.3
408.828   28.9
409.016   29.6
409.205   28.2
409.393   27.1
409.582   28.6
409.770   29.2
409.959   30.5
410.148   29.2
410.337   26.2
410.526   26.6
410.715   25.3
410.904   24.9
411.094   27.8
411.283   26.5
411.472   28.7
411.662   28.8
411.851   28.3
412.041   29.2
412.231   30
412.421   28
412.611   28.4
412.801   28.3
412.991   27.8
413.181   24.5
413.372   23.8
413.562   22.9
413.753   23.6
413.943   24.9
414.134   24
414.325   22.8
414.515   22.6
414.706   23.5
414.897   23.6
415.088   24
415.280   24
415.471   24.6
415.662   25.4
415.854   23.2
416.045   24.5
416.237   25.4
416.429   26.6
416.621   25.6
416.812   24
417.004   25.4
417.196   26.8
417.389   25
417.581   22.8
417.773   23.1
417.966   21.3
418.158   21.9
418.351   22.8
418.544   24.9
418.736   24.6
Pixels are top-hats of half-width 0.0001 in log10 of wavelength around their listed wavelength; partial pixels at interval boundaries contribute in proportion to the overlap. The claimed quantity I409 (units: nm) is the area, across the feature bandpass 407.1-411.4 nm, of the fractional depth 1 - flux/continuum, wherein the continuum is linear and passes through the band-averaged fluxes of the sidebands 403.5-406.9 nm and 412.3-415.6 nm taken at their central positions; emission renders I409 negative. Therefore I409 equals -0.163 nm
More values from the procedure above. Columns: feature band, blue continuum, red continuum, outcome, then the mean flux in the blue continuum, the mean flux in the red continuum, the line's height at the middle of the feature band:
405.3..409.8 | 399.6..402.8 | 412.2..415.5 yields -0.43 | 26.6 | 25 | 25.8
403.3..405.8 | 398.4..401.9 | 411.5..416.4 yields -0.14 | 27.1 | 25.5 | 26.6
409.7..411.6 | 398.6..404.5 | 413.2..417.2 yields -0.17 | 26.9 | 24.3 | 25.2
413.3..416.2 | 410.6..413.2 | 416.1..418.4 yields 0.22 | 27.7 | 24.3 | 25.9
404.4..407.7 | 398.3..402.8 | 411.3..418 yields -0.25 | 26.8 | 25.3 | 26.2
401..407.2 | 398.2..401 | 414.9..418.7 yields -0.47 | 26.6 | 24.3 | 26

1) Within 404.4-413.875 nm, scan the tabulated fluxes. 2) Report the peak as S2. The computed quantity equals 33.7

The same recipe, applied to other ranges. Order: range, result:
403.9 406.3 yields 30.5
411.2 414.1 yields 30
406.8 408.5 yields 29.1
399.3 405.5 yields 33.4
